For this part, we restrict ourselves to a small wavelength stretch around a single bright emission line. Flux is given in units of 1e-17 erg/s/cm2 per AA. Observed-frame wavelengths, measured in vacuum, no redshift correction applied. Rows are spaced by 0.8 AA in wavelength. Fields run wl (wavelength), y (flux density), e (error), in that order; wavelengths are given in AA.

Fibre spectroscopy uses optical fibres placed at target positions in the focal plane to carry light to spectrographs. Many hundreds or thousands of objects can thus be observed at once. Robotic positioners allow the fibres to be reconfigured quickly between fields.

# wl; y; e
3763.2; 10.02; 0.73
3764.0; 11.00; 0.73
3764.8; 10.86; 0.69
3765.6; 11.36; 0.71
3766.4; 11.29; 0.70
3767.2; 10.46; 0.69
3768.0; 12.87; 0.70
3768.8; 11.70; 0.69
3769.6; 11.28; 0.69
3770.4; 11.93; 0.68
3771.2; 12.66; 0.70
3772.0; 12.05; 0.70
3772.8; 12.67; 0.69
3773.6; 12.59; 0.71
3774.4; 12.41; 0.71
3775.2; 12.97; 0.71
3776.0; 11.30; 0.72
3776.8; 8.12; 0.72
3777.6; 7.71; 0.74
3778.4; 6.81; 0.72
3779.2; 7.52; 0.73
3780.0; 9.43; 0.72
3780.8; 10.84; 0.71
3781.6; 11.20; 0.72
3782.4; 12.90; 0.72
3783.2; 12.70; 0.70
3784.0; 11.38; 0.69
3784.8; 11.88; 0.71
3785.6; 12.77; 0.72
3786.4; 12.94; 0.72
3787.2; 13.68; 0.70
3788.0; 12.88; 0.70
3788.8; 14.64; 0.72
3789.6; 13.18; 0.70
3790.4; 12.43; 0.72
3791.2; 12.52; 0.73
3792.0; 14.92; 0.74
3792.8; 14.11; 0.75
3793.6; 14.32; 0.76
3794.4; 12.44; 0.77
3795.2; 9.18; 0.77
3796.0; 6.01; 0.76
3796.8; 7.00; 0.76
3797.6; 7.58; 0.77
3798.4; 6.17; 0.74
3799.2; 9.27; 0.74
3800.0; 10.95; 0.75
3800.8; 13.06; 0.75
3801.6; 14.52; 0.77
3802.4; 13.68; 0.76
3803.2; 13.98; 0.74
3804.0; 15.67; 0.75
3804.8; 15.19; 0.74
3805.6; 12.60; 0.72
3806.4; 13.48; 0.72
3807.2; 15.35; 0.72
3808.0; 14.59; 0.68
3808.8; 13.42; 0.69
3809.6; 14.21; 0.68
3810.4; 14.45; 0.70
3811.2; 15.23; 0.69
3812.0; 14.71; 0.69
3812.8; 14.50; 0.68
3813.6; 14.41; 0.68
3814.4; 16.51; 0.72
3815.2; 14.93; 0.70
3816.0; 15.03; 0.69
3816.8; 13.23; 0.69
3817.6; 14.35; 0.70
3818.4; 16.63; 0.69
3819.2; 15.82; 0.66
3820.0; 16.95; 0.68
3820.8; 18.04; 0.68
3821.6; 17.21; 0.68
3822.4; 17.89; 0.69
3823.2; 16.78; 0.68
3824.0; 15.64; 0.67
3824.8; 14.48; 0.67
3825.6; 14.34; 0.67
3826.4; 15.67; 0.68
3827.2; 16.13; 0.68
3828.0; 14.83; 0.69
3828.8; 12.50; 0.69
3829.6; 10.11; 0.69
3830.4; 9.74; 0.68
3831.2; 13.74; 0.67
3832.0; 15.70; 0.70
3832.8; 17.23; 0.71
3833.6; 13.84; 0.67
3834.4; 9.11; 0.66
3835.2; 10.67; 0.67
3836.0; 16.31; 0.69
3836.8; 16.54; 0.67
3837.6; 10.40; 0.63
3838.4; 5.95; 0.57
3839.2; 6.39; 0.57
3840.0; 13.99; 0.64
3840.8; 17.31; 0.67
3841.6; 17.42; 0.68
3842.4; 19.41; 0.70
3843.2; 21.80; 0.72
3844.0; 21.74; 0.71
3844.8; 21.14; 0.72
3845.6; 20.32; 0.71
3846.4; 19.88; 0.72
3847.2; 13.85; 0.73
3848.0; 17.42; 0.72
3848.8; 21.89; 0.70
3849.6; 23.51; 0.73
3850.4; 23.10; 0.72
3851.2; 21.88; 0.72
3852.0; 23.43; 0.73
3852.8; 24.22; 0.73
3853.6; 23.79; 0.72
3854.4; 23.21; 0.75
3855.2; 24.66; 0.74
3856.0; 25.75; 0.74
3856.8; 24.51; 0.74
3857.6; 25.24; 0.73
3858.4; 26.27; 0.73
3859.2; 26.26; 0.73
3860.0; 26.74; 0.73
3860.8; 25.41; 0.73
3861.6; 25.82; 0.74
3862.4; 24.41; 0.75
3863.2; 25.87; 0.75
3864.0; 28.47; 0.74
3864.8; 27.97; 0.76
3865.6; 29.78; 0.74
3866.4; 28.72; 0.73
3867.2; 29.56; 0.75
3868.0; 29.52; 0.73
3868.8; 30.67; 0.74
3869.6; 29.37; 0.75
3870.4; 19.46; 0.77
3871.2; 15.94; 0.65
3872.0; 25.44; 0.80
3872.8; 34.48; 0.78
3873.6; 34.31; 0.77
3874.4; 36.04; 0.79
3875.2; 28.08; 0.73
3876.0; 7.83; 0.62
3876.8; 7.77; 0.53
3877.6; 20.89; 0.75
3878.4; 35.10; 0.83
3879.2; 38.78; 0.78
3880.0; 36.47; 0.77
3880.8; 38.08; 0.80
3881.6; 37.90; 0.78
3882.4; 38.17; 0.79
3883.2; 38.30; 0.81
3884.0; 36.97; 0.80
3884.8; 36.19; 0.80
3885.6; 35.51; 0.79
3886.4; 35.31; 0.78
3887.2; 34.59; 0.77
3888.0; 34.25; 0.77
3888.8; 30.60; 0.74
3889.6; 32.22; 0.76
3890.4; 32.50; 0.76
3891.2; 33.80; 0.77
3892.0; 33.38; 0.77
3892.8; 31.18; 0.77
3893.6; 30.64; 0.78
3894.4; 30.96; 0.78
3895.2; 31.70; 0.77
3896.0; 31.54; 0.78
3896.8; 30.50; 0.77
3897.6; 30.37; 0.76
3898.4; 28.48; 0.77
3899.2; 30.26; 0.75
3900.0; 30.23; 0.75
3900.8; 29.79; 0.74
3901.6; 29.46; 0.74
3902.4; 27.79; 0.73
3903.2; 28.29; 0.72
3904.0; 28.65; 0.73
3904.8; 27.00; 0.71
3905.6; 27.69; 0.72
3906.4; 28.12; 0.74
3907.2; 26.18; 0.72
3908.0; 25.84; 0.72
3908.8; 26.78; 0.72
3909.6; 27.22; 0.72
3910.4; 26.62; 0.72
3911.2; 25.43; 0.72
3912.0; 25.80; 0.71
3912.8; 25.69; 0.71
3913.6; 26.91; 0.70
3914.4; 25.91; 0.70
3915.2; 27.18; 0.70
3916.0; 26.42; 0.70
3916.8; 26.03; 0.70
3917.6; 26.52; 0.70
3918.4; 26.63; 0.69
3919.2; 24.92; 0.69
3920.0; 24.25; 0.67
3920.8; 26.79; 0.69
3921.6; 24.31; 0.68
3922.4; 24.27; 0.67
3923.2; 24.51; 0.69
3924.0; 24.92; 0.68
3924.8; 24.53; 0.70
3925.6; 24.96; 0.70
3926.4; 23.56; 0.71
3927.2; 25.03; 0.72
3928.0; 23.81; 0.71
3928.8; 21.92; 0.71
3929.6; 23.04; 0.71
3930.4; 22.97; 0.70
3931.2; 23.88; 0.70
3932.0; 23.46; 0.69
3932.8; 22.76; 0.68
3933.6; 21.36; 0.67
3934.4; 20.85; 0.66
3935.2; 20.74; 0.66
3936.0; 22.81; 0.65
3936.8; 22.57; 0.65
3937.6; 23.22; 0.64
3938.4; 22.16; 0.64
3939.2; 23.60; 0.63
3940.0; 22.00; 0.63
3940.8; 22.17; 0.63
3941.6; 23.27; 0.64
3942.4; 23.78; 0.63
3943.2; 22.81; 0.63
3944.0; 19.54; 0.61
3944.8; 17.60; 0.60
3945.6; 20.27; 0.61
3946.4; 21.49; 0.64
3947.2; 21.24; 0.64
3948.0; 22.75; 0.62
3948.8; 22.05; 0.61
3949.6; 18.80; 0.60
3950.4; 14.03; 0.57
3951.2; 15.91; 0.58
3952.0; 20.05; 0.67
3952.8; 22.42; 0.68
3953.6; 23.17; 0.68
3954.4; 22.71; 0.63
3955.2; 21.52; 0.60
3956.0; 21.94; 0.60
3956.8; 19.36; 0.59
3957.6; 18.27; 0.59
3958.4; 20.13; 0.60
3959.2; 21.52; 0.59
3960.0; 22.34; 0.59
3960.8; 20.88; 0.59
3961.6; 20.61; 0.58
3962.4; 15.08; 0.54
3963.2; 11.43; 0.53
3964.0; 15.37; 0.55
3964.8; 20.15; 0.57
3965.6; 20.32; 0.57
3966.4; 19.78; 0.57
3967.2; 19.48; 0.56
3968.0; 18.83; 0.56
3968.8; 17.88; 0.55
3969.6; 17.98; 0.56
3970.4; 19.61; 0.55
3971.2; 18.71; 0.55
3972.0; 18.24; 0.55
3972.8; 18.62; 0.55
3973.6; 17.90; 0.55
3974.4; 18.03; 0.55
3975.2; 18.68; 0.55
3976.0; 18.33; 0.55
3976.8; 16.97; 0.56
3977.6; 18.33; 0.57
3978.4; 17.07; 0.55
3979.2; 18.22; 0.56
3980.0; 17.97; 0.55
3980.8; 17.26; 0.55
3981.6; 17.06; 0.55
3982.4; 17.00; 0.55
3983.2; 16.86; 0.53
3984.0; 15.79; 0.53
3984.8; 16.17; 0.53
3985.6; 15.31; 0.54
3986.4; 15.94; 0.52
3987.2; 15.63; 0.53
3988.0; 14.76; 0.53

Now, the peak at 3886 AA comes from Lyman alpha 1216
